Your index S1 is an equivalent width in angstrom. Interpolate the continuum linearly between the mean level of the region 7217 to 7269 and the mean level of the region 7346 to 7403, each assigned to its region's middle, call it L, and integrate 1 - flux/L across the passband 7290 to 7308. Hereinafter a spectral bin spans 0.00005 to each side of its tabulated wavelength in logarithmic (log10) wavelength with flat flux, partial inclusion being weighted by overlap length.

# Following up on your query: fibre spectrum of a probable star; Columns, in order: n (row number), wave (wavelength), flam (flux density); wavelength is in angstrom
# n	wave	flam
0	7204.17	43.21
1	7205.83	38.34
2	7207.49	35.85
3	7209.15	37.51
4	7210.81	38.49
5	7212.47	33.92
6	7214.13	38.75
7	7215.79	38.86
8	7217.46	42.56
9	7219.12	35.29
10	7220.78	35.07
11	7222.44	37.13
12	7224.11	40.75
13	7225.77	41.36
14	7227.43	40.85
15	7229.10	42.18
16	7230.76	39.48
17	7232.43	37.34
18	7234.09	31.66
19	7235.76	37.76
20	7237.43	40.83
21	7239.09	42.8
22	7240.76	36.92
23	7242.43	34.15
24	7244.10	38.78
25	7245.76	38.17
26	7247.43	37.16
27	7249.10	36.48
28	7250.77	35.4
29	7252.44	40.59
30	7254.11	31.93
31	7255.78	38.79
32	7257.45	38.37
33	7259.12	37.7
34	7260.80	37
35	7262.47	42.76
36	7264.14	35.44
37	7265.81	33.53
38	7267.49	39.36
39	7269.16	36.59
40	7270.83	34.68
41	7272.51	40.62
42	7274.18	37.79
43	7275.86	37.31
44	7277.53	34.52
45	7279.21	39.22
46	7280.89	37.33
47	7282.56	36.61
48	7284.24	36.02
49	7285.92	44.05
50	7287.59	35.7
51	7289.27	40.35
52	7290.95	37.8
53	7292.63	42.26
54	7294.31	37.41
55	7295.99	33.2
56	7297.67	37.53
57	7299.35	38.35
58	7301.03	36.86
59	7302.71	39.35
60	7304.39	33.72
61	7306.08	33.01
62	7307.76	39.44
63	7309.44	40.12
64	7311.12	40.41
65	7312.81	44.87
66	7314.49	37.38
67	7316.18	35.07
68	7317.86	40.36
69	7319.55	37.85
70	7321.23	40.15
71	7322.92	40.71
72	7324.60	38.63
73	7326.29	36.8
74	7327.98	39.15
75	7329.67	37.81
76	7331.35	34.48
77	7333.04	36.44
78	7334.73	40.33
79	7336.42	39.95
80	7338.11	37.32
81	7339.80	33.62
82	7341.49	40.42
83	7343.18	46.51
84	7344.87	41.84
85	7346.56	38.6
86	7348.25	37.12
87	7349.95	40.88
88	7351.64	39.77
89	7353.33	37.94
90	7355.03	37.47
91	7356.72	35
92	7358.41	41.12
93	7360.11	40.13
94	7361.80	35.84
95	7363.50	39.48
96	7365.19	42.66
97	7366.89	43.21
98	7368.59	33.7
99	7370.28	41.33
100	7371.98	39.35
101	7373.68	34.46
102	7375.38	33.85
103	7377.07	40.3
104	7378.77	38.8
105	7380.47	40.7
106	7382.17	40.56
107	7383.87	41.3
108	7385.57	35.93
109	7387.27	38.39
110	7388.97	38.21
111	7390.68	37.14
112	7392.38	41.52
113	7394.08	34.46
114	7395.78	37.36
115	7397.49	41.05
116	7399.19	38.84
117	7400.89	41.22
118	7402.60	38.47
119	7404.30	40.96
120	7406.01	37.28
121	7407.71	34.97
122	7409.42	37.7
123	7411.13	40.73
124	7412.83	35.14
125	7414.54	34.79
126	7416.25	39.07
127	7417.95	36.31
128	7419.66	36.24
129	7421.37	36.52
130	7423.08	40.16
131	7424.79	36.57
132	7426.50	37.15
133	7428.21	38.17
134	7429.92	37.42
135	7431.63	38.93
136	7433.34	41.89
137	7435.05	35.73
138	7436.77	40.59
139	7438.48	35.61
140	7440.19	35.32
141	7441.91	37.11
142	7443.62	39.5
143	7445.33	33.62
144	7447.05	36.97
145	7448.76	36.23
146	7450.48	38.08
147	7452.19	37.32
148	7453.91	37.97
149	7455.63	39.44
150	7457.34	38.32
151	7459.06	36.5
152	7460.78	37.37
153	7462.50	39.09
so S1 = 0.5 angstrom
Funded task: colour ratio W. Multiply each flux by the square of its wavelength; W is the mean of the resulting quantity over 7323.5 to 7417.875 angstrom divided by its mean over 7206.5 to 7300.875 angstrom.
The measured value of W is 1.05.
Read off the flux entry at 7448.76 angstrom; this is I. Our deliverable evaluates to 36.23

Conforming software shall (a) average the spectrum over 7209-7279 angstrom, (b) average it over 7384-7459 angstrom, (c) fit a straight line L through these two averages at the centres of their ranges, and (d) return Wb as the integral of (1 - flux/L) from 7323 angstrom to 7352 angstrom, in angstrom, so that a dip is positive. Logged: -0.8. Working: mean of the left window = 37.8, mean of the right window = 37.8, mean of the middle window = 38.8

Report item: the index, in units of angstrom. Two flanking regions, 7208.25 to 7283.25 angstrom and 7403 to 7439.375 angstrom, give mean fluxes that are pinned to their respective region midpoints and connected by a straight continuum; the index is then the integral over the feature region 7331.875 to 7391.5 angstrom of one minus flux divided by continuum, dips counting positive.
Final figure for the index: -1.7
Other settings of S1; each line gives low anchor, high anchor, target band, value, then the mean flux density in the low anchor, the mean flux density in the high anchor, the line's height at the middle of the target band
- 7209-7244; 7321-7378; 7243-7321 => 1.42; 38.3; 38.7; 38.5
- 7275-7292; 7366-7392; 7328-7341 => 0.31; 37.9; 38.5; 38.3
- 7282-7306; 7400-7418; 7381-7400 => -0.37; 37.7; 38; 37.9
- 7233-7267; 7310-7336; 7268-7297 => 0.15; 37.3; 38.7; 38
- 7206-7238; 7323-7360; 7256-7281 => 0.56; 38.2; 38.7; 38.4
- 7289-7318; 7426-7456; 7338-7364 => -0.73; 38.1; 37.6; 37.9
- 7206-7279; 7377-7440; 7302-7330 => -0.42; 37.7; 38.2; 38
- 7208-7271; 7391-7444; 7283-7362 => -1.31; 37.8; 37.9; 37.9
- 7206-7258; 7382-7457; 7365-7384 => -0.55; 37.9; 37.9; 37.9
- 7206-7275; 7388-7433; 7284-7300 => -0.20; 37.8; 38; 37.9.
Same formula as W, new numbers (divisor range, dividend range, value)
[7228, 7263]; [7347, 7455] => 1.05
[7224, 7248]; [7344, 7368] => 1.05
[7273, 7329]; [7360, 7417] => 1.03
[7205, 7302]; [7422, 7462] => 1.05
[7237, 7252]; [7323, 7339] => 1.03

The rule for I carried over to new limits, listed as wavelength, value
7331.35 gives 34.48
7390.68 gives 37.14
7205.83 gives 38.34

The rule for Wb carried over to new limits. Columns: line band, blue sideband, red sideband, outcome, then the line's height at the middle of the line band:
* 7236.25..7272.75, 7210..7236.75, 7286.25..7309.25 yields 0.3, 37.9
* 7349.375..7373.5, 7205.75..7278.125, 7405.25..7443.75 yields -0.9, 37.6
